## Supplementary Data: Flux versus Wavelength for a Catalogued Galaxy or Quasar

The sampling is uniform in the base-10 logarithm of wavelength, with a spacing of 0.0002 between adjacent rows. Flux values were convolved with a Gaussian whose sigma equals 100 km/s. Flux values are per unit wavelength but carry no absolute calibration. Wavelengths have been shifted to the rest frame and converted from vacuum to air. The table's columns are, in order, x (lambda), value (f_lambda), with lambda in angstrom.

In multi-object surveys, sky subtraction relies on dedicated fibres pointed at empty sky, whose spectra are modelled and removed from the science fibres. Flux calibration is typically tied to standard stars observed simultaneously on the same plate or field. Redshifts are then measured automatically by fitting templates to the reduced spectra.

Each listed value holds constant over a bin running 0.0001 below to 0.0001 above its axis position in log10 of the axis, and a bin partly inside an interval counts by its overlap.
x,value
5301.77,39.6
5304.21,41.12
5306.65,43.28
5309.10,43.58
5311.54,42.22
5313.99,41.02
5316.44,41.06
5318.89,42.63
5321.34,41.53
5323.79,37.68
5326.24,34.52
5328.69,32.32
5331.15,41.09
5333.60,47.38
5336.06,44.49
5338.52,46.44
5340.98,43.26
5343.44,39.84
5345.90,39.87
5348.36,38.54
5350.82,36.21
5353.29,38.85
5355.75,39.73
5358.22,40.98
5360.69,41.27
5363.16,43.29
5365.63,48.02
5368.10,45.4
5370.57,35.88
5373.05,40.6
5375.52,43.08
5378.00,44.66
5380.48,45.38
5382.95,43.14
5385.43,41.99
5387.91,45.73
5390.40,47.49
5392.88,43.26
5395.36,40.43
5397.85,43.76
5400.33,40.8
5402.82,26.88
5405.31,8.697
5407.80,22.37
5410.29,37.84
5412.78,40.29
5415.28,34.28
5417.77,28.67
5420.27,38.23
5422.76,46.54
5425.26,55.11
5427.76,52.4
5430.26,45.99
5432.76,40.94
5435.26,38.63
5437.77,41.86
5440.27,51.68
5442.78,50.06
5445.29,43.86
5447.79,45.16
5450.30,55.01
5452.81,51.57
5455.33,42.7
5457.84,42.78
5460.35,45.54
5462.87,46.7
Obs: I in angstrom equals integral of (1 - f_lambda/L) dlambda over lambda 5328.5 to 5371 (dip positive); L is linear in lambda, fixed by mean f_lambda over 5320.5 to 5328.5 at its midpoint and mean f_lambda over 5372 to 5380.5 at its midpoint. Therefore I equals -1.7 angstrom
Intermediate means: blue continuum 37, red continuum 43.2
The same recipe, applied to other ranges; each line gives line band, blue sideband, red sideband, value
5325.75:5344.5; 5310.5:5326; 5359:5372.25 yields -0.05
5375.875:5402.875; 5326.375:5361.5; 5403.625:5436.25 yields -2.84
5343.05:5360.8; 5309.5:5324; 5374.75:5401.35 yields 1.35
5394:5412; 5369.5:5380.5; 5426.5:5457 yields 4.87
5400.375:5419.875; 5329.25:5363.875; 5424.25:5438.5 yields 6.57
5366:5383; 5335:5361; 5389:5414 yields -2.14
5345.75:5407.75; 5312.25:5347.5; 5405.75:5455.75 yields 2.80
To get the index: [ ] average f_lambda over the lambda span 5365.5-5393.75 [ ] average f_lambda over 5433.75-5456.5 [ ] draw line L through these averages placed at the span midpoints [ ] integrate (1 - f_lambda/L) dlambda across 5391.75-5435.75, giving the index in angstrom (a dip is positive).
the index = 7.0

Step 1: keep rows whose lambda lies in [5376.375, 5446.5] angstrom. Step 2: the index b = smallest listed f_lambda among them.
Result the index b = 8.697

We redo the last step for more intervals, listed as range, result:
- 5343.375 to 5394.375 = 35.88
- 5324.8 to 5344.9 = 32.32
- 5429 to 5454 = 38.63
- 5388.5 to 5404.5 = 26.88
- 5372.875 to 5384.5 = 40.6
